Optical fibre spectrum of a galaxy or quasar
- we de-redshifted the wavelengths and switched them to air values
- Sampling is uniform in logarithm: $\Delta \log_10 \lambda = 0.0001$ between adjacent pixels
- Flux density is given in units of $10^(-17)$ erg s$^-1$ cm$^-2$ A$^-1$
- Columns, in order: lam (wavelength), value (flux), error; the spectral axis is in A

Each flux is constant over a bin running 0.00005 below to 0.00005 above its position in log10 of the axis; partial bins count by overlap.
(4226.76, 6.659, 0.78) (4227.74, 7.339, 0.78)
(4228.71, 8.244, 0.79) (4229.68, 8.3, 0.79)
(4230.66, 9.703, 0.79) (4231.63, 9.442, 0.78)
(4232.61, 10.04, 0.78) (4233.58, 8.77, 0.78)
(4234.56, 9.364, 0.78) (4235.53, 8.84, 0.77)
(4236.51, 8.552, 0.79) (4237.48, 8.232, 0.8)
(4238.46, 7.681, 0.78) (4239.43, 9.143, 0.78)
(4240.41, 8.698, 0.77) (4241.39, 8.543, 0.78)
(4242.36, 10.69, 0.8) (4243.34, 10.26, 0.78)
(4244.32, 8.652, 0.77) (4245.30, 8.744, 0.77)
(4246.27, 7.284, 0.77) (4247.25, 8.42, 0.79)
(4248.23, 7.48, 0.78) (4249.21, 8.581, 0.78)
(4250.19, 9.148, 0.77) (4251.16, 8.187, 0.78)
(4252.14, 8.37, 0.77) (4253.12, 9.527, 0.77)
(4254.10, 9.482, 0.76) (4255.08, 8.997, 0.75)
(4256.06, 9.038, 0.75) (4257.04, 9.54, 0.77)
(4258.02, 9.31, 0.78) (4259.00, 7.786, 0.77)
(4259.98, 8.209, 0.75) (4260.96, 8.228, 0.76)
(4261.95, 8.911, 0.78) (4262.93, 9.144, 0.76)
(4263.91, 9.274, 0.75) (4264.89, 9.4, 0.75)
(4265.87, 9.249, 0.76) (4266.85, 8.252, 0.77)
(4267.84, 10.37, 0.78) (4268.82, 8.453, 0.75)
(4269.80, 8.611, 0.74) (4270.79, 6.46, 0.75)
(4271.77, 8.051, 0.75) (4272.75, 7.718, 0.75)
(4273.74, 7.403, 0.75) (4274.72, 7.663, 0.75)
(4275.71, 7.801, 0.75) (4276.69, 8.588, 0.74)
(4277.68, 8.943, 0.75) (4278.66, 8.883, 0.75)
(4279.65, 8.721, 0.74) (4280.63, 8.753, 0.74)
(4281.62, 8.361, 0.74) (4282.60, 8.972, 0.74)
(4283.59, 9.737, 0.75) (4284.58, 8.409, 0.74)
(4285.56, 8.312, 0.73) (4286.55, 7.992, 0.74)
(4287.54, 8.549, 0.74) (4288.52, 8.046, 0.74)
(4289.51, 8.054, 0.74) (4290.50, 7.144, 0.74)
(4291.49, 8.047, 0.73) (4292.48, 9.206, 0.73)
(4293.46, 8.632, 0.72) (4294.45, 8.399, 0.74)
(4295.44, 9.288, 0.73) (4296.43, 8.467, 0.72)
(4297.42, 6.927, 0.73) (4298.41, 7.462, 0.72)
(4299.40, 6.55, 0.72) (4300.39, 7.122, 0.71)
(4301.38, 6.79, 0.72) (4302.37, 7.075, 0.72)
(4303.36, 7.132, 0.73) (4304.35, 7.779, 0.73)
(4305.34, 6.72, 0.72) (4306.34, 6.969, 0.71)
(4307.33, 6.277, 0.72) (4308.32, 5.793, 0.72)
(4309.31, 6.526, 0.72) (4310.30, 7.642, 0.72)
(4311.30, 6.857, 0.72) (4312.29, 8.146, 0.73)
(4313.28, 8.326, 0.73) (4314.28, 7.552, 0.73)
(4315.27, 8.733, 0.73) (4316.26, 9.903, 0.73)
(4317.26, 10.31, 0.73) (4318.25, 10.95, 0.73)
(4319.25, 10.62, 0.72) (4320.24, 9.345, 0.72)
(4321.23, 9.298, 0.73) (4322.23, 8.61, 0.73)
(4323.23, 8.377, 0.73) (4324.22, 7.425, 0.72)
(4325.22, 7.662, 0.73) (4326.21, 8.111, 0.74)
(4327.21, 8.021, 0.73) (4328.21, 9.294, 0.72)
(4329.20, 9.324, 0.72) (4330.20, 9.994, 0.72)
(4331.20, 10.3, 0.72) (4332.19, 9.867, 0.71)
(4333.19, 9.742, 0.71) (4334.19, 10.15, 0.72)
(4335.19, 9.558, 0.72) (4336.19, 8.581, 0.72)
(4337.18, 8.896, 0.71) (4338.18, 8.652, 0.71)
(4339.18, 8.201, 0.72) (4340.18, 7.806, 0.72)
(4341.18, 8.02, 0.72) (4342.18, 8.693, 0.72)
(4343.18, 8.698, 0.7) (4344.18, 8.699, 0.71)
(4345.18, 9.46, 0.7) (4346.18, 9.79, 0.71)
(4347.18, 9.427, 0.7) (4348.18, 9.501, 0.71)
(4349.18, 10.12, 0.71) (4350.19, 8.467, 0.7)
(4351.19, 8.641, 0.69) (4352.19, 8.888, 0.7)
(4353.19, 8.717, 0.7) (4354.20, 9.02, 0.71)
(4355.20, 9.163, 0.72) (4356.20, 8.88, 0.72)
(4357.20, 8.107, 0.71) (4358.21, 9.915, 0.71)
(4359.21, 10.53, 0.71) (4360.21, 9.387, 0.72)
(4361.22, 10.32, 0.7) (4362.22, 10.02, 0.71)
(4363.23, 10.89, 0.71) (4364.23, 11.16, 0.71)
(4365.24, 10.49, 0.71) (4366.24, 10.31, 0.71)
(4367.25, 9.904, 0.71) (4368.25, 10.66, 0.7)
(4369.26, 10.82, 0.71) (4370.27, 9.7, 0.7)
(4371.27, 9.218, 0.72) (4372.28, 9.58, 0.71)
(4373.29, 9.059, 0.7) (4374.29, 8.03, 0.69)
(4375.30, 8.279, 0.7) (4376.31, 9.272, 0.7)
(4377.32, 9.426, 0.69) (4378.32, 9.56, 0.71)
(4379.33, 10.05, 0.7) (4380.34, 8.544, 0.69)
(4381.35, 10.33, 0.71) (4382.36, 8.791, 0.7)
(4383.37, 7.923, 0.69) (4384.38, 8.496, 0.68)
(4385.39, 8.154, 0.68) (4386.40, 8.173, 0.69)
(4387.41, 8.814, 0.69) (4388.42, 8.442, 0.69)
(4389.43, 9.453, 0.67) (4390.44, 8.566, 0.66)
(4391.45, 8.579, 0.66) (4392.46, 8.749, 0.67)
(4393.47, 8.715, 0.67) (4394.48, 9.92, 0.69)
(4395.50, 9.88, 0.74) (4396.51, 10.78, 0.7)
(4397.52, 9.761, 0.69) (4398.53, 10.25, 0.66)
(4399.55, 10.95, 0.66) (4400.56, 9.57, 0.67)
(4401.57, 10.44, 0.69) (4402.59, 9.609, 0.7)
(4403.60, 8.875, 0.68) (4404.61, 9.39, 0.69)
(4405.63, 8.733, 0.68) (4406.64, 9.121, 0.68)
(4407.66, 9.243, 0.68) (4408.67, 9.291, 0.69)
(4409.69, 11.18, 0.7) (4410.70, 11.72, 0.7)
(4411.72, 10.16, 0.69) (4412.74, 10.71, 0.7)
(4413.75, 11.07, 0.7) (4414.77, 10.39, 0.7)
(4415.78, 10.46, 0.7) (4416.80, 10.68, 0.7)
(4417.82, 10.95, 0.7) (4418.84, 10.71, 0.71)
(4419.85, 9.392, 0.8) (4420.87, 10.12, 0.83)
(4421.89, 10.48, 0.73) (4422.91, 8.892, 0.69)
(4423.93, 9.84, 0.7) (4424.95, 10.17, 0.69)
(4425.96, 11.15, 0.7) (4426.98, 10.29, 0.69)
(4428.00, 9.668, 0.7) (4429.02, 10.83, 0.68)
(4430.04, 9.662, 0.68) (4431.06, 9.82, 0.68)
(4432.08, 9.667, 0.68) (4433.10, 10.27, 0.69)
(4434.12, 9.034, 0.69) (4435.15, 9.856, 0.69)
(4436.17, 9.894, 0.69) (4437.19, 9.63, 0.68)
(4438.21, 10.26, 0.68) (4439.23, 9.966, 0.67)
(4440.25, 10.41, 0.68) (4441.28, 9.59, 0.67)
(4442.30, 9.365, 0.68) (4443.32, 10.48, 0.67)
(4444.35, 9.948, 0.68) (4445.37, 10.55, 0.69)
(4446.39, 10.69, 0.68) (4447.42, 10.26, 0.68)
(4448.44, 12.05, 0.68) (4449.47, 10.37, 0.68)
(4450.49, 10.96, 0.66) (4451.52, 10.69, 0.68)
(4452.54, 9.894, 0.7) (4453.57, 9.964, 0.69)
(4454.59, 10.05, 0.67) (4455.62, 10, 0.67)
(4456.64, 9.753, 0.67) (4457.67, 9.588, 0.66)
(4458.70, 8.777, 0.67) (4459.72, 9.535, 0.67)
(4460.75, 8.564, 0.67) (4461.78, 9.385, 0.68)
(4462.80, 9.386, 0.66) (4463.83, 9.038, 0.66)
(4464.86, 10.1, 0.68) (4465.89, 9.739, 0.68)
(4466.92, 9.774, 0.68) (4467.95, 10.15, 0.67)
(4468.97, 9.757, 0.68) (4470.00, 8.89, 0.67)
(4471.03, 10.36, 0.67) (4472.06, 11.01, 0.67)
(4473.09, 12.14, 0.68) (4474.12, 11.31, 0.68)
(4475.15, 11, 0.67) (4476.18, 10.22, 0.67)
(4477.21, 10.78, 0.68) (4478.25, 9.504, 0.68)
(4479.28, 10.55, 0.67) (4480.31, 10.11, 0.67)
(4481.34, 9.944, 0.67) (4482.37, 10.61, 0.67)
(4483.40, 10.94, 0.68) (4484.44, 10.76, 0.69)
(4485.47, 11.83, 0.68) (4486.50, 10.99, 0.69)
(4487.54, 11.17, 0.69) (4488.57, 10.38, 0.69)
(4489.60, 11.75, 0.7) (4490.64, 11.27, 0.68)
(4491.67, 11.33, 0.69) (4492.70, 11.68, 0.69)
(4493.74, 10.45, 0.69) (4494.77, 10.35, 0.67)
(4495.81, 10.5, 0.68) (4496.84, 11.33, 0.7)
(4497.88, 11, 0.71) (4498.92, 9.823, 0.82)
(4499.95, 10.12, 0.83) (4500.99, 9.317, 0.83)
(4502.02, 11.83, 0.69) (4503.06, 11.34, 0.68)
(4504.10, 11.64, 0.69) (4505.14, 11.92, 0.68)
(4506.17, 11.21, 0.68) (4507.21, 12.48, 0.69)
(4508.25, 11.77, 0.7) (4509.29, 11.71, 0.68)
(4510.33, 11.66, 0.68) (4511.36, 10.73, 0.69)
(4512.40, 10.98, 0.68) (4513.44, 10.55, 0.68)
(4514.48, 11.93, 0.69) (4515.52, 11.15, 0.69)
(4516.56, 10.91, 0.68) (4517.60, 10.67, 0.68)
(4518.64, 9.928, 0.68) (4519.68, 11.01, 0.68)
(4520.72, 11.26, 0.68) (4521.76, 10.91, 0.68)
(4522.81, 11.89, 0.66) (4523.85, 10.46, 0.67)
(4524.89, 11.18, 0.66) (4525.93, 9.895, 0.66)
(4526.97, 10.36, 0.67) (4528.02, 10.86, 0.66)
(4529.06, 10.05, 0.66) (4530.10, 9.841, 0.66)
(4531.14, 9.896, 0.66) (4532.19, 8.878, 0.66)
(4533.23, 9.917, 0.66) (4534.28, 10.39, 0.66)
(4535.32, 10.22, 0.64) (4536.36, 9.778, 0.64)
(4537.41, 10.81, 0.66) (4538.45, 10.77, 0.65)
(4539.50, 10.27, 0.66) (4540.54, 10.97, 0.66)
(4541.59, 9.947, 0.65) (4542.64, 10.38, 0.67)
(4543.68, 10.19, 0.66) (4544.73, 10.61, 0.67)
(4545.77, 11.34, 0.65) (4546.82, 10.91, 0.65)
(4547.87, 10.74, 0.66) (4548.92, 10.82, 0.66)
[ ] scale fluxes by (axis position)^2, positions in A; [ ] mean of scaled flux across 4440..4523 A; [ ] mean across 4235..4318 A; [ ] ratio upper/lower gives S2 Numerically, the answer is 1.40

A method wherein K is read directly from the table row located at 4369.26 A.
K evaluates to 10.82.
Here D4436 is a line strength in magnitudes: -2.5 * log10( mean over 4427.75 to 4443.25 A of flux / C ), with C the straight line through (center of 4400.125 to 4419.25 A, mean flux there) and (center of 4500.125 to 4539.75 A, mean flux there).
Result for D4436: 0.04 mag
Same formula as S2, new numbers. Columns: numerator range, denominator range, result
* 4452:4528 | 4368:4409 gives 1.20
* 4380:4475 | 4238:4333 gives 1.25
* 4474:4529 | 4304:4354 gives 1.36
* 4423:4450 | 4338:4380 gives 1.12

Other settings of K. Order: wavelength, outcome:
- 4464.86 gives 10.1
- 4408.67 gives 9.291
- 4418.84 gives 10.71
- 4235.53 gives 8.84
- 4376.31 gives 9.272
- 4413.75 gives 11.07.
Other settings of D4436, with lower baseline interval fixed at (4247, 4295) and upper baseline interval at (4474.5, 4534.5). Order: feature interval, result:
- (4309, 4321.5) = 0.02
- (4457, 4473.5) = 0.07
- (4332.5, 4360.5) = 0.03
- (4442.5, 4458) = -0.01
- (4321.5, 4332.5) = 0.03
